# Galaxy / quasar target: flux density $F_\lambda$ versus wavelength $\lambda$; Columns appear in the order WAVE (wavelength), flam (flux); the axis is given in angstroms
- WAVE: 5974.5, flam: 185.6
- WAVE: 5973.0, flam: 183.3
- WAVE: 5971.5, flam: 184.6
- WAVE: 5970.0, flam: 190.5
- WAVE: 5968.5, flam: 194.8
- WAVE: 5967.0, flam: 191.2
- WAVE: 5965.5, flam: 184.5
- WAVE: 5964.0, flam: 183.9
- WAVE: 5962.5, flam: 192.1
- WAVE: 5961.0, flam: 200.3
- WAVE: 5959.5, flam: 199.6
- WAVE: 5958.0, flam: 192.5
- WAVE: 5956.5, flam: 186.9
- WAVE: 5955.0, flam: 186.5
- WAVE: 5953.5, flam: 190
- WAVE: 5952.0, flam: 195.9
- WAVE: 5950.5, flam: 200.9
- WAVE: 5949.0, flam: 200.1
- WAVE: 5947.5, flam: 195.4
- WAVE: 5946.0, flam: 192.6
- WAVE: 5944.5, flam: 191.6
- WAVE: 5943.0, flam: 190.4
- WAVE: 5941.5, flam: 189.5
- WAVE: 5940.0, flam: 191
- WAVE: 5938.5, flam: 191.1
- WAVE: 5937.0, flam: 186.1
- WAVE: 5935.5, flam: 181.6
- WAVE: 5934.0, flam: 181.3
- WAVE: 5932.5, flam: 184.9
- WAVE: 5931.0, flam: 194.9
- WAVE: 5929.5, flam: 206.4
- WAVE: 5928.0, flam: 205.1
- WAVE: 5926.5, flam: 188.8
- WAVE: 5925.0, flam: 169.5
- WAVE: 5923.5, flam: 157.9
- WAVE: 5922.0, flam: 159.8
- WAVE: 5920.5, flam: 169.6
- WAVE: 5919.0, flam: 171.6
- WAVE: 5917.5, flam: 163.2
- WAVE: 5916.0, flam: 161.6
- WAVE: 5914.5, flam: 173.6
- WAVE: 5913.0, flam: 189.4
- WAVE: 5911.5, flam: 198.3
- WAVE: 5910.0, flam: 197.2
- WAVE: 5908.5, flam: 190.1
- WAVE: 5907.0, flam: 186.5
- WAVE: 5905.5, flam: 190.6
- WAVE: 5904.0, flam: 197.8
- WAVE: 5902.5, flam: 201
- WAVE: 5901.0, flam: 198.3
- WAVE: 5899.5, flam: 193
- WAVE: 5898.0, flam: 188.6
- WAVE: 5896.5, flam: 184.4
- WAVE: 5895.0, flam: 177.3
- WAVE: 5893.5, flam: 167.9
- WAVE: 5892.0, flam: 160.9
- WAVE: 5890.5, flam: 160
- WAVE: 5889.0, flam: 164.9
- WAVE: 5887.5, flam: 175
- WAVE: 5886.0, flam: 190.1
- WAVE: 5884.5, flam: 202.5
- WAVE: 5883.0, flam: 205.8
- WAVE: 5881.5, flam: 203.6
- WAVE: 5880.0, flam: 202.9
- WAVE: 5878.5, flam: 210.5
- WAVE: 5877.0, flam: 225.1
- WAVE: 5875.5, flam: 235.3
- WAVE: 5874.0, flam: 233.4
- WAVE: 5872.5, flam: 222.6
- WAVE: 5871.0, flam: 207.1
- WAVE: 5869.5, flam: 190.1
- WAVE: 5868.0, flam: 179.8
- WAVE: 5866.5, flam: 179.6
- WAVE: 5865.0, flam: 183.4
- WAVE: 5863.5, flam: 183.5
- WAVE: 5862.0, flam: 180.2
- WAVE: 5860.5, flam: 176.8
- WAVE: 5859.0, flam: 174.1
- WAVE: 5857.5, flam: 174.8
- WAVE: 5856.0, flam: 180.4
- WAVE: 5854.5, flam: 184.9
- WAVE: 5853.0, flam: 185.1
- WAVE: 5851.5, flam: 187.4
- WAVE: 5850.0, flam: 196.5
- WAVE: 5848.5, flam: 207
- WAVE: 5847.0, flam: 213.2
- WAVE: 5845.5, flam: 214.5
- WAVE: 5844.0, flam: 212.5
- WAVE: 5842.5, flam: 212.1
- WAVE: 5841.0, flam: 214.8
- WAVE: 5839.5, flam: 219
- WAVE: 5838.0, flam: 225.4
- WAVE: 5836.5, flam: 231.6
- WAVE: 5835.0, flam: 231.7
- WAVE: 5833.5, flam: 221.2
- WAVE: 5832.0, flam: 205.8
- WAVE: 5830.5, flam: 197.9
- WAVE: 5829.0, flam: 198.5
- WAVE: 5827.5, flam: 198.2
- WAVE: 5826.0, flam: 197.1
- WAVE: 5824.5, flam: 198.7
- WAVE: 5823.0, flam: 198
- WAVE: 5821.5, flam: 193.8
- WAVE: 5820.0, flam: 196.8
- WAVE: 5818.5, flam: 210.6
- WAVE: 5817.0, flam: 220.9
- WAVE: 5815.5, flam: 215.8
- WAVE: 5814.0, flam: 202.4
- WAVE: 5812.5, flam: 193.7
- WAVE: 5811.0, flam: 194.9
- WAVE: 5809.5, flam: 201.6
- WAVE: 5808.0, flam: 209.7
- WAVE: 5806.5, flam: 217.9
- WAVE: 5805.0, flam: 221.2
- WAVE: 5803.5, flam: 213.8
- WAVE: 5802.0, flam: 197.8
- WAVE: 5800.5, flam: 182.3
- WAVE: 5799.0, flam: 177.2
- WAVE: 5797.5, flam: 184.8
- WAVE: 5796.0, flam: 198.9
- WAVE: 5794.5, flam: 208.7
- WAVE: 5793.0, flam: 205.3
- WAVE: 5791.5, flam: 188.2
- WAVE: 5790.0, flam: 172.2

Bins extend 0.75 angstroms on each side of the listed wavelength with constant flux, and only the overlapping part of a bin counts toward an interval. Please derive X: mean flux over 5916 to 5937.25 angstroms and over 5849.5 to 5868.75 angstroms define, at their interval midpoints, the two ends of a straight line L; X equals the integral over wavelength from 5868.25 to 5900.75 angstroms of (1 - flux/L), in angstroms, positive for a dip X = -2.5 angstroms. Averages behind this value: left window 182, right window 179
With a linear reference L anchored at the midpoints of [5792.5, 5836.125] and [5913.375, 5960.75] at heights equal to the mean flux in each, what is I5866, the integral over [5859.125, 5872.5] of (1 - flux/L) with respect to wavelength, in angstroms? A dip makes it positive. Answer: 0.6 angstroms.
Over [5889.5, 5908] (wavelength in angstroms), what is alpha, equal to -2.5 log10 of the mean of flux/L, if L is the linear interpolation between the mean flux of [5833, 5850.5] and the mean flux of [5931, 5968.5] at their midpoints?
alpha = 0.11 mag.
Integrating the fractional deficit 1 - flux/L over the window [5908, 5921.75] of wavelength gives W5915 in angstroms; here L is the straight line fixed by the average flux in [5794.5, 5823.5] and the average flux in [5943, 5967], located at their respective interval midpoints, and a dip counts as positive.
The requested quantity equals 1.2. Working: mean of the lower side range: 202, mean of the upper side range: 193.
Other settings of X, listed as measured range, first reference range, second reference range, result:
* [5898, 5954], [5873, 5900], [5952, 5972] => 1.4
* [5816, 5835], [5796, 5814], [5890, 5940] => -0.8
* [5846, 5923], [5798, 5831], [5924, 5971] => 2.8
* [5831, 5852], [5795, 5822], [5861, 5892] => -1.6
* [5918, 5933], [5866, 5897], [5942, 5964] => 1.0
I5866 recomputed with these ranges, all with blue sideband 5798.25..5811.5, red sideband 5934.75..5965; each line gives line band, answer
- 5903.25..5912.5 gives 0.1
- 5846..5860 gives 0.6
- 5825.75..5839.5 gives -0.9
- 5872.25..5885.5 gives -1.2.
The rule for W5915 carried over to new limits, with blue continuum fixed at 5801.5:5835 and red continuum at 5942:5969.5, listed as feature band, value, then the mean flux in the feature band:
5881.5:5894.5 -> 1.25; 180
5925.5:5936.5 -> 0.21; 191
